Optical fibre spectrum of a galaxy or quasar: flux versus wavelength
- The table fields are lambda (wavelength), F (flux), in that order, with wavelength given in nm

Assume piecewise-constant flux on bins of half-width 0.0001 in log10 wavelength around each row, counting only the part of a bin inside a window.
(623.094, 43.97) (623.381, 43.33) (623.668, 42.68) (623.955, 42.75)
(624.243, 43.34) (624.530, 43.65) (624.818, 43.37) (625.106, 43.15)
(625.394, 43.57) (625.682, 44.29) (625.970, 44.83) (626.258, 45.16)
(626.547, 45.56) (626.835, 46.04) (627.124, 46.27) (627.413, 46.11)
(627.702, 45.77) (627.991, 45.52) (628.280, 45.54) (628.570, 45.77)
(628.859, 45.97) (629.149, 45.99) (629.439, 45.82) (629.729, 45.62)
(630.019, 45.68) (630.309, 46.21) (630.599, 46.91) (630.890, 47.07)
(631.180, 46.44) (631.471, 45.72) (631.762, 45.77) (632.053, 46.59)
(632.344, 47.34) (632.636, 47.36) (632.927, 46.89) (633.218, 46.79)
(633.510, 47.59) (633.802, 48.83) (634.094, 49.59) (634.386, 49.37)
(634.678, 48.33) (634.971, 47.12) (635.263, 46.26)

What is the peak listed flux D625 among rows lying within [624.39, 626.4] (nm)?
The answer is 45.16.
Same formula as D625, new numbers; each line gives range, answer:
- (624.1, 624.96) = 43.65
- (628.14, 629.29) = 45.99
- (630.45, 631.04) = 47.07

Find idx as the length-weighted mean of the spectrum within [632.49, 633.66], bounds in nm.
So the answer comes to 47.2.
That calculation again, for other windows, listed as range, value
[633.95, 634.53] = 49.5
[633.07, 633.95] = 47.7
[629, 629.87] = 45.8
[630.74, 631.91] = 46.2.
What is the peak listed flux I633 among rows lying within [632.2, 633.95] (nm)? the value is 48.83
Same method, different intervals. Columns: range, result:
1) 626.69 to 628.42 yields 46.27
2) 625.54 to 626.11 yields 44.83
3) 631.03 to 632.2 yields 46.59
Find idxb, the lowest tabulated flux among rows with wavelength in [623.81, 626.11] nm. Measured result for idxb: 42.75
